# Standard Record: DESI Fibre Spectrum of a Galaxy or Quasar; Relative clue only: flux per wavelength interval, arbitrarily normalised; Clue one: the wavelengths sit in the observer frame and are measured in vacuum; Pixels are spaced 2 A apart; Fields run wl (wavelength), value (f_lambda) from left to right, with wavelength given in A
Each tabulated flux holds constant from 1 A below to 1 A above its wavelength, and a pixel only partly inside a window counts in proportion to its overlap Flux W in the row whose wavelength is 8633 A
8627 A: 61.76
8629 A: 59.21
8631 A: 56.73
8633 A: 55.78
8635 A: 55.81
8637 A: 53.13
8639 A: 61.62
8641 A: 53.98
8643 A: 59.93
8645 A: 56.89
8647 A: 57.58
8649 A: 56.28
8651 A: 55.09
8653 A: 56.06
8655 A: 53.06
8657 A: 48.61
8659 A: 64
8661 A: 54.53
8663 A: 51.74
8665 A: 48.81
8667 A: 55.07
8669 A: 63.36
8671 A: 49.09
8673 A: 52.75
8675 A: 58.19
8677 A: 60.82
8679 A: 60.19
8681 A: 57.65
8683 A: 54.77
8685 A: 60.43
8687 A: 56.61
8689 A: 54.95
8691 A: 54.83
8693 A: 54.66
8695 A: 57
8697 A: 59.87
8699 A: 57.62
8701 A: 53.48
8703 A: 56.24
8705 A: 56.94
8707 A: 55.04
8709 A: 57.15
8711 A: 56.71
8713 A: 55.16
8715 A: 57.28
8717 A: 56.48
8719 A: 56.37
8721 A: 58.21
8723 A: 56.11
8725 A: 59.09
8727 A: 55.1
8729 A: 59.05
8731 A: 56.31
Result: 55.78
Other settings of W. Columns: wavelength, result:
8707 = 55.04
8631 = 56.73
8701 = 53.48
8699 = 57.62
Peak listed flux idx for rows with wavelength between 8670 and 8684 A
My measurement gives 60.82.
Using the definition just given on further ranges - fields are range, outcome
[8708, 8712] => 57.15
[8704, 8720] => 57.28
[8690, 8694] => 54.83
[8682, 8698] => 60.43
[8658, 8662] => 64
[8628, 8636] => 59.21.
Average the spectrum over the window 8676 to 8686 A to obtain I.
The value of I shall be 58.8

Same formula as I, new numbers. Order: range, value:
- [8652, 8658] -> 52.6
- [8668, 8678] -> 56.8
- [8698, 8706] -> 56.1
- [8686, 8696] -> 55.6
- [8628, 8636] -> 56.9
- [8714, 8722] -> 57.1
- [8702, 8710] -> 56.3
